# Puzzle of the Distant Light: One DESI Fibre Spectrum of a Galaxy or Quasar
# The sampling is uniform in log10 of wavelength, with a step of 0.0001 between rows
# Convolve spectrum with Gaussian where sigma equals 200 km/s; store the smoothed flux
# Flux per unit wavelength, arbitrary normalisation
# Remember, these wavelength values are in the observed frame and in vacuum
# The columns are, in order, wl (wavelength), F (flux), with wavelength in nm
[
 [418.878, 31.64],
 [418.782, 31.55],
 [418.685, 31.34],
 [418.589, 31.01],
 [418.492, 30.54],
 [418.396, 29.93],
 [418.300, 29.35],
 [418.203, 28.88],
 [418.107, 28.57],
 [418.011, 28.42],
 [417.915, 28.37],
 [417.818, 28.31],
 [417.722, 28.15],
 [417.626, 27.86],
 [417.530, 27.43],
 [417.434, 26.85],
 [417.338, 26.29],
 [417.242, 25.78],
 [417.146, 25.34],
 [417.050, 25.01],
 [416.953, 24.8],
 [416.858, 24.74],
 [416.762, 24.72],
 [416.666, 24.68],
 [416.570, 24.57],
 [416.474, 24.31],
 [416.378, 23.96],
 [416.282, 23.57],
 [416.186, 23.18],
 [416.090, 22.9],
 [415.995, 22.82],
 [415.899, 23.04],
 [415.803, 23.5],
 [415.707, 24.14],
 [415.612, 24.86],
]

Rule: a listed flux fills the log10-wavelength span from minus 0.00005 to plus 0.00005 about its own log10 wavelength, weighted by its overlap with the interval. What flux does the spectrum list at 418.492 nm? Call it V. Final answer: 30.54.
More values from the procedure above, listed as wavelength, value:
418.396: 29.93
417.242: 25.78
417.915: 28.37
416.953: 24.8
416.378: 23.96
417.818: 28.31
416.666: 24.68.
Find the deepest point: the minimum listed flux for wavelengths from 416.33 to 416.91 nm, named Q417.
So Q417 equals 23.96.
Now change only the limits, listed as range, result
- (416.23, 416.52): 23.57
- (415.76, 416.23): 22.82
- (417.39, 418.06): 26.85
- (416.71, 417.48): 24.72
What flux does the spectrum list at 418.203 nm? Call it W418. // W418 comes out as 28.88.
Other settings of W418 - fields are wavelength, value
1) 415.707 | 24.14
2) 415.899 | 23.04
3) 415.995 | 22.82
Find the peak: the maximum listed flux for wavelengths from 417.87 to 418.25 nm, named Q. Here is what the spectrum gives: 28.88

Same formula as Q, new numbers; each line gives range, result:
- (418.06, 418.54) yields 30.54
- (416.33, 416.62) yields 24.57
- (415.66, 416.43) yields 24.14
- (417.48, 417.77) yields 28.15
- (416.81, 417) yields 24.8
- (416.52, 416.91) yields 24.74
